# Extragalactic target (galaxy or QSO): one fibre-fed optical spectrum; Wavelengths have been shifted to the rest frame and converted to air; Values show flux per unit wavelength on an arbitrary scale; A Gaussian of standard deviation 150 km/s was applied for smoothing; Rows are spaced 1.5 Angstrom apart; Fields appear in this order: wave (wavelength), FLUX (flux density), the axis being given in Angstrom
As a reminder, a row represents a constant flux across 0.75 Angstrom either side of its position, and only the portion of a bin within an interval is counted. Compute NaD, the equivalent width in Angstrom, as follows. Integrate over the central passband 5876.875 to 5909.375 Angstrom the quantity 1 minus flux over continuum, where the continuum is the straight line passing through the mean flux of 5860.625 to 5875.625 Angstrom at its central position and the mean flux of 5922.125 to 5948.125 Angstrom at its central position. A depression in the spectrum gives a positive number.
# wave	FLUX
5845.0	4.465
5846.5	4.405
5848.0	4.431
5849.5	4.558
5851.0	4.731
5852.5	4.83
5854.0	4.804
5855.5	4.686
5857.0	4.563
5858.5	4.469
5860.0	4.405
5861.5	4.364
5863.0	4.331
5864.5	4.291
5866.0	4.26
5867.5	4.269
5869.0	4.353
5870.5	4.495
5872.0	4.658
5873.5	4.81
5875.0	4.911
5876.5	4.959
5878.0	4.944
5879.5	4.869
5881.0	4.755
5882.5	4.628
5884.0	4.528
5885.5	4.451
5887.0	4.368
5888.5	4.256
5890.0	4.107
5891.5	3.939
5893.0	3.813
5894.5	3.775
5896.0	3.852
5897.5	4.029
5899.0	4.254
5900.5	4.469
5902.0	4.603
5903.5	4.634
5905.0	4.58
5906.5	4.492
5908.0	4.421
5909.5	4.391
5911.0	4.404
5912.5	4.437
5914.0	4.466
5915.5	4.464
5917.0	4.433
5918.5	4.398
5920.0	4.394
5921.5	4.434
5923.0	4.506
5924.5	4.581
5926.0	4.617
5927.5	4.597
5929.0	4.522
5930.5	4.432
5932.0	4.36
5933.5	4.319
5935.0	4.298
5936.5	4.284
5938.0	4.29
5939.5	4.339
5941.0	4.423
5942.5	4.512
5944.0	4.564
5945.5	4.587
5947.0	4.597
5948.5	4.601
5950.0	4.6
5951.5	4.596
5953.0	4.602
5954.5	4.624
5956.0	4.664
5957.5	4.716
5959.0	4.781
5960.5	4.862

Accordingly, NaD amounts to 0.7 Angstrom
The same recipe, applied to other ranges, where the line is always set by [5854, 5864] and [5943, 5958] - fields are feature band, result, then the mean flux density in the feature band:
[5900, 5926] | 0.5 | 4.48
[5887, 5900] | 1.4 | 4.03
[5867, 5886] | -0.7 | 4.67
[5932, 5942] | 0.6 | 4.33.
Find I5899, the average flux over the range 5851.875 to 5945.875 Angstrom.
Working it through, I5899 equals 4.45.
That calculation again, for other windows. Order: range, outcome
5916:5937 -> 4.44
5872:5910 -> 4.44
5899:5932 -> 4.48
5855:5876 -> 4.49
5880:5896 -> 4.25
